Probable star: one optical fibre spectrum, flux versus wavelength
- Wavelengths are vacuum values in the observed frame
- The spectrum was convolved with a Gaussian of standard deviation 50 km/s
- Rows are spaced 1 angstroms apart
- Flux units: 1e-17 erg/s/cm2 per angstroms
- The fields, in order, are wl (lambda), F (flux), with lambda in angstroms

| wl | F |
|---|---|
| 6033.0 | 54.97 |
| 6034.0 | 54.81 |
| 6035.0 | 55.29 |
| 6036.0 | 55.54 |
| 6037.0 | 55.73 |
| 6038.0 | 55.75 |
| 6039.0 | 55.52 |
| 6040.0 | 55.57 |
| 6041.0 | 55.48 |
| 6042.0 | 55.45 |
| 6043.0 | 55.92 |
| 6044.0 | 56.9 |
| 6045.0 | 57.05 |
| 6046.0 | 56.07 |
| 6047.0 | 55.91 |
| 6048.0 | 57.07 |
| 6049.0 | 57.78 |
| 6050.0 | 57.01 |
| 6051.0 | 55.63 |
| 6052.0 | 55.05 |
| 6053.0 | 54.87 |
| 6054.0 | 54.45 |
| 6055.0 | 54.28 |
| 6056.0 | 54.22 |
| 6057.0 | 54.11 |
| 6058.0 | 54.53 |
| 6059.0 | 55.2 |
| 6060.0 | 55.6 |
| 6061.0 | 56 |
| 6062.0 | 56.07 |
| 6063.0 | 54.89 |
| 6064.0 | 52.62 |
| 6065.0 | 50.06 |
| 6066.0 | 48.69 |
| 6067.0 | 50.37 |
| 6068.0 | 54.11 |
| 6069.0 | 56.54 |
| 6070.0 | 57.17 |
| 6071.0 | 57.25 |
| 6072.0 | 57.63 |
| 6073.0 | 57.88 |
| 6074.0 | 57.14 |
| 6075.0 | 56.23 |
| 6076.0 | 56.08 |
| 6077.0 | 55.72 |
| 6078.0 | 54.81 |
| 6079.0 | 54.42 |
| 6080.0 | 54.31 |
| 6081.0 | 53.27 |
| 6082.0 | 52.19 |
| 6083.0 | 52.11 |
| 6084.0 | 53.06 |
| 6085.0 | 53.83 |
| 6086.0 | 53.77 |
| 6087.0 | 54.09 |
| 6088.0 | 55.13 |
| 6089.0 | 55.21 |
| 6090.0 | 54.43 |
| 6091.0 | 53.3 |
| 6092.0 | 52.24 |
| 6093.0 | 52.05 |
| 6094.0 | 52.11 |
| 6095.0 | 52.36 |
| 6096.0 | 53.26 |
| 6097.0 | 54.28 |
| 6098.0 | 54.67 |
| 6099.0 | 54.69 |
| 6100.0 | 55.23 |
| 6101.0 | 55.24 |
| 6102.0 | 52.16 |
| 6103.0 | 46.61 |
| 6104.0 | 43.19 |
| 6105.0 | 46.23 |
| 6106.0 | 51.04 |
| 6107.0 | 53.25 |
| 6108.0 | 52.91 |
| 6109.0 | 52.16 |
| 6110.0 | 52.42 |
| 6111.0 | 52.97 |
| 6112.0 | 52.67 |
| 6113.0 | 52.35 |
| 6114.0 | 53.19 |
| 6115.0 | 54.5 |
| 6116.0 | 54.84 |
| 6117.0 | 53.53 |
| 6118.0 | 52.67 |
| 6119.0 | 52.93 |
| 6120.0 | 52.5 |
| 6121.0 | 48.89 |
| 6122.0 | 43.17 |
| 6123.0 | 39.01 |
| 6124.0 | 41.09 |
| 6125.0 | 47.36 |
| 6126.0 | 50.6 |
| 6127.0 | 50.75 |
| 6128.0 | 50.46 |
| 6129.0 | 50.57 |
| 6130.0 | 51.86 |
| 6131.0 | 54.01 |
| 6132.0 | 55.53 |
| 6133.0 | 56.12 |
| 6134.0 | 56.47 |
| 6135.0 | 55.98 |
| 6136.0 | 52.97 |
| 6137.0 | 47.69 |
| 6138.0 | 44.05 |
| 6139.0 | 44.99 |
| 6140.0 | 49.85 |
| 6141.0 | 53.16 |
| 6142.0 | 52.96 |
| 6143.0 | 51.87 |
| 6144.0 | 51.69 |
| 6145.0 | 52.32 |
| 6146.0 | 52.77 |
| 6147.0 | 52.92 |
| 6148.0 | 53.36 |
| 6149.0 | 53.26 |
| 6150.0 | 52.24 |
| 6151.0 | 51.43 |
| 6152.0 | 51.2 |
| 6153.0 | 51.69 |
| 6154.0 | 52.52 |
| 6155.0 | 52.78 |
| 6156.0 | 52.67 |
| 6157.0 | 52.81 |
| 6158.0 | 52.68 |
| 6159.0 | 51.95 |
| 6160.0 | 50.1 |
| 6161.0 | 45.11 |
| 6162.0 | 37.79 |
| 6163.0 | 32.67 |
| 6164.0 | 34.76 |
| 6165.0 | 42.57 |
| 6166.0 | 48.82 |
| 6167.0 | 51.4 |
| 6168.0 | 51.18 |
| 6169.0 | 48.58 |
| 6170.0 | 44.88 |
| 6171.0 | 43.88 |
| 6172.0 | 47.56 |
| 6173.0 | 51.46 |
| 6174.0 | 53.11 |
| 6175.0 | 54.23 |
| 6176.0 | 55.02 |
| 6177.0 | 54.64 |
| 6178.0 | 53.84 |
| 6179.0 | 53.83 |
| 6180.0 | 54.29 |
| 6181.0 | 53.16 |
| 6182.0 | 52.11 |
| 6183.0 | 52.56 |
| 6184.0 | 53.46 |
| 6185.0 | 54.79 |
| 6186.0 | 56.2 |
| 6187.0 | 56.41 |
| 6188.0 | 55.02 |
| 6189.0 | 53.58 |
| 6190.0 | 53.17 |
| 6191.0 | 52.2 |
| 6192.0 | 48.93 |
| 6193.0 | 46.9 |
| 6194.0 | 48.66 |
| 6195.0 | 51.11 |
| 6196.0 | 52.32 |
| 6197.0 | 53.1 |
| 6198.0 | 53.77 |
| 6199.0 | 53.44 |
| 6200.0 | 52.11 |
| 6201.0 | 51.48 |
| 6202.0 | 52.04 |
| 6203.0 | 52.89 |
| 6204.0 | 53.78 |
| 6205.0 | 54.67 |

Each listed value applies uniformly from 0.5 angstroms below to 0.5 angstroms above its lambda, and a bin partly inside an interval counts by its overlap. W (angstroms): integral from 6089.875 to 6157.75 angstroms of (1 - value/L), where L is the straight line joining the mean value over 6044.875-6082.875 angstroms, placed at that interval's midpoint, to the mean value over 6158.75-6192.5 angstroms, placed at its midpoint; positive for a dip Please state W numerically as 1.0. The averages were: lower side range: 55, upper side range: 50.1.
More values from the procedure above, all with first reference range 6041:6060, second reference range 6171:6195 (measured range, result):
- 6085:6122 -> 1.3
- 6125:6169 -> 2.6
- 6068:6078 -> -0.3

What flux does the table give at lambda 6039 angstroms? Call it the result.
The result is 55.52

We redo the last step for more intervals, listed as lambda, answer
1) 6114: 53.19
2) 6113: 52.35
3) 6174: 53.11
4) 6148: 53.36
